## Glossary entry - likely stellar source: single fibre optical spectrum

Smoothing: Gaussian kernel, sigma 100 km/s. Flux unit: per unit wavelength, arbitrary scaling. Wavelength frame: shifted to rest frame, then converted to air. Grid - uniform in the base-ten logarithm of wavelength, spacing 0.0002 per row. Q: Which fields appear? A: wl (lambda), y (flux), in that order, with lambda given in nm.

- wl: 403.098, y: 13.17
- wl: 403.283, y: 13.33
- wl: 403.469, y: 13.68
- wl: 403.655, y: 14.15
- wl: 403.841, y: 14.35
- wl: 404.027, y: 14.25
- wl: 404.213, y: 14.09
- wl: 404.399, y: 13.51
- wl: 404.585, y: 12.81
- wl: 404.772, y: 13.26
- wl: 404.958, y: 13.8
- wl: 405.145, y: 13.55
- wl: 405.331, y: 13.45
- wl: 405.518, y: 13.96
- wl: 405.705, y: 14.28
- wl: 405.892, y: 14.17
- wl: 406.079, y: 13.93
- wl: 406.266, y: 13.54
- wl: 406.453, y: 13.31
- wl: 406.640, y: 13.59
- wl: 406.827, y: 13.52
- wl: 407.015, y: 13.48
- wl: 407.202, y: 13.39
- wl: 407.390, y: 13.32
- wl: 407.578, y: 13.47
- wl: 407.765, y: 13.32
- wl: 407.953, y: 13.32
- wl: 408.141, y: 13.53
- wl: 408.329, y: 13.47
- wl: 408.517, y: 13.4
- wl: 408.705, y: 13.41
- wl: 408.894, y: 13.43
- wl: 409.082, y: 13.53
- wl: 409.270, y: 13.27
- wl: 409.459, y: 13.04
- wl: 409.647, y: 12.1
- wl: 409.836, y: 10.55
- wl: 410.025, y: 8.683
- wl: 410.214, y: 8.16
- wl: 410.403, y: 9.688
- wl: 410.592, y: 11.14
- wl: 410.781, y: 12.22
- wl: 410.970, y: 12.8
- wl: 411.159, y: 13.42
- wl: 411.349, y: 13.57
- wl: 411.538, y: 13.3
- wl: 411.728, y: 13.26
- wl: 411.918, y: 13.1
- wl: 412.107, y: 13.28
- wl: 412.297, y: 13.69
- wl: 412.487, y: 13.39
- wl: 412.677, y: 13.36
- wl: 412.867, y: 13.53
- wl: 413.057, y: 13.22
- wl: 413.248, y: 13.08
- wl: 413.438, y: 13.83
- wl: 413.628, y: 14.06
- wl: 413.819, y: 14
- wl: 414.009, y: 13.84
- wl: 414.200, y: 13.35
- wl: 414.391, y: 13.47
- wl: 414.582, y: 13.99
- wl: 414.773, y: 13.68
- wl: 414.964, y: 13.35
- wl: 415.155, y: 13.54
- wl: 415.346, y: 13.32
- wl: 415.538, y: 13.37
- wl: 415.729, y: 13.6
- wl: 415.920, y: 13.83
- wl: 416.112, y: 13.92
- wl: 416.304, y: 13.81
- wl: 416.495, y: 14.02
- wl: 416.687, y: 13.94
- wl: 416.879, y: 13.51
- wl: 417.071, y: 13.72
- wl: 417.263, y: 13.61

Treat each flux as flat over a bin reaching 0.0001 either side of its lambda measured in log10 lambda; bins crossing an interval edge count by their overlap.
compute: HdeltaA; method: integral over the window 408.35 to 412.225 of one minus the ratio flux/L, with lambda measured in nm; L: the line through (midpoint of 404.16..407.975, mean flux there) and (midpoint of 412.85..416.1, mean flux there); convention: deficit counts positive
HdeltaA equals 0.37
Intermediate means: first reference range 13.6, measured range 12.3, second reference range 13.6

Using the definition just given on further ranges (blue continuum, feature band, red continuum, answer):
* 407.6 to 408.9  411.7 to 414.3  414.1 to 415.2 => 0.00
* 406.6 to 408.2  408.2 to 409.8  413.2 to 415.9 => 0.04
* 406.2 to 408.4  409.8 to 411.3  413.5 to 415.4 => 0.29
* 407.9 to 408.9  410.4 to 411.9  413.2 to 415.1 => 0.10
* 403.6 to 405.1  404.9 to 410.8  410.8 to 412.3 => 0.29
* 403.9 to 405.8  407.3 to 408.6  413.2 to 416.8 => 0.03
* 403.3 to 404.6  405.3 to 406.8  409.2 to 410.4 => -0.12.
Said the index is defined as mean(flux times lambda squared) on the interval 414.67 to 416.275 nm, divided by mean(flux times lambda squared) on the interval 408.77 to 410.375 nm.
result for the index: 1.21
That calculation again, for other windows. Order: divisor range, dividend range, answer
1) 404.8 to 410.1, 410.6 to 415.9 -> 1.04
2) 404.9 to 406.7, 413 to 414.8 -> 1.03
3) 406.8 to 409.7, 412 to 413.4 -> 1.03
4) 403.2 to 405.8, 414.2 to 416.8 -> 1.05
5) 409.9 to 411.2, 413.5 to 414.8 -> 1.30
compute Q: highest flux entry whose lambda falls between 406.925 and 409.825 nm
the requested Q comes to 13.53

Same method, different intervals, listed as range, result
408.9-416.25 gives 14.06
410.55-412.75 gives 13.69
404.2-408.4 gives 14.28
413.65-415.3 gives 14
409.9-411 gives 12.8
